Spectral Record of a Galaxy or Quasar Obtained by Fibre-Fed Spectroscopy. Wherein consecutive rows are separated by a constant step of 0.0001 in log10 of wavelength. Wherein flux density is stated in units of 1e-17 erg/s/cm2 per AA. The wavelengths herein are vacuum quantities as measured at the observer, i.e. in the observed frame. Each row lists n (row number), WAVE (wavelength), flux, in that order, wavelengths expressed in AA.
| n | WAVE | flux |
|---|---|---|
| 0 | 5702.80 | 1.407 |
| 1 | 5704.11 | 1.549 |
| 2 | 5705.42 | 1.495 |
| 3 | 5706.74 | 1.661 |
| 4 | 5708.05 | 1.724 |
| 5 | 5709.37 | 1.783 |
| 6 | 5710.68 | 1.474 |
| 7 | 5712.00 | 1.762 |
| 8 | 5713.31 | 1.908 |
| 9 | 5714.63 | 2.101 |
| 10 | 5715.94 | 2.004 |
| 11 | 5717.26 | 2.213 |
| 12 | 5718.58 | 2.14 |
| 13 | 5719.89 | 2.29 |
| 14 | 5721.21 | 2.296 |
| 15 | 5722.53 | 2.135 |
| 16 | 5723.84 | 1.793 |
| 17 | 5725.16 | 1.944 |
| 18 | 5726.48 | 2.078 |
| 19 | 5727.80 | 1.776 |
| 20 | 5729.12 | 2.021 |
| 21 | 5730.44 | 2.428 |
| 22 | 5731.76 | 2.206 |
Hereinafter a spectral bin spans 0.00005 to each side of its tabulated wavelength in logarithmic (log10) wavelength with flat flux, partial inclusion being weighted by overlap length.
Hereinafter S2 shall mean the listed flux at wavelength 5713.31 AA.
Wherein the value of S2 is 1.908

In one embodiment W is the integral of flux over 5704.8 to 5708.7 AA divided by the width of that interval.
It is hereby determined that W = 1.63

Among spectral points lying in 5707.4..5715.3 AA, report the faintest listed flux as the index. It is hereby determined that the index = 1.474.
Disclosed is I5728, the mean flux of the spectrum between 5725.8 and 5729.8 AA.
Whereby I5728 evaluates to 1.96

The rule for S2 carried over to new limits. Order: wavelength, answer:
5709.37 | 1.783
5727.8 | 1.776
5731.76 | 2.206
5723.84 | 1.793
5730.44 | 2.428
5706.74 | 1.661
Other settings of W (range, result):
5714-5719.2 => 2.11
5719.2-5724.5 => 2.13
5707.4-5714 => 1.73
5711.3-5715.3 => 1.92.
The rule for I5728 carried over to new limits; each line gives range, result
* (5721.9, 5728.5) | 1.95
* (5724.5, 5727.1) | 2.01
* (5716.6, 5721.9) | 2.23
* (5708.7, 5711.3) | 1.63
